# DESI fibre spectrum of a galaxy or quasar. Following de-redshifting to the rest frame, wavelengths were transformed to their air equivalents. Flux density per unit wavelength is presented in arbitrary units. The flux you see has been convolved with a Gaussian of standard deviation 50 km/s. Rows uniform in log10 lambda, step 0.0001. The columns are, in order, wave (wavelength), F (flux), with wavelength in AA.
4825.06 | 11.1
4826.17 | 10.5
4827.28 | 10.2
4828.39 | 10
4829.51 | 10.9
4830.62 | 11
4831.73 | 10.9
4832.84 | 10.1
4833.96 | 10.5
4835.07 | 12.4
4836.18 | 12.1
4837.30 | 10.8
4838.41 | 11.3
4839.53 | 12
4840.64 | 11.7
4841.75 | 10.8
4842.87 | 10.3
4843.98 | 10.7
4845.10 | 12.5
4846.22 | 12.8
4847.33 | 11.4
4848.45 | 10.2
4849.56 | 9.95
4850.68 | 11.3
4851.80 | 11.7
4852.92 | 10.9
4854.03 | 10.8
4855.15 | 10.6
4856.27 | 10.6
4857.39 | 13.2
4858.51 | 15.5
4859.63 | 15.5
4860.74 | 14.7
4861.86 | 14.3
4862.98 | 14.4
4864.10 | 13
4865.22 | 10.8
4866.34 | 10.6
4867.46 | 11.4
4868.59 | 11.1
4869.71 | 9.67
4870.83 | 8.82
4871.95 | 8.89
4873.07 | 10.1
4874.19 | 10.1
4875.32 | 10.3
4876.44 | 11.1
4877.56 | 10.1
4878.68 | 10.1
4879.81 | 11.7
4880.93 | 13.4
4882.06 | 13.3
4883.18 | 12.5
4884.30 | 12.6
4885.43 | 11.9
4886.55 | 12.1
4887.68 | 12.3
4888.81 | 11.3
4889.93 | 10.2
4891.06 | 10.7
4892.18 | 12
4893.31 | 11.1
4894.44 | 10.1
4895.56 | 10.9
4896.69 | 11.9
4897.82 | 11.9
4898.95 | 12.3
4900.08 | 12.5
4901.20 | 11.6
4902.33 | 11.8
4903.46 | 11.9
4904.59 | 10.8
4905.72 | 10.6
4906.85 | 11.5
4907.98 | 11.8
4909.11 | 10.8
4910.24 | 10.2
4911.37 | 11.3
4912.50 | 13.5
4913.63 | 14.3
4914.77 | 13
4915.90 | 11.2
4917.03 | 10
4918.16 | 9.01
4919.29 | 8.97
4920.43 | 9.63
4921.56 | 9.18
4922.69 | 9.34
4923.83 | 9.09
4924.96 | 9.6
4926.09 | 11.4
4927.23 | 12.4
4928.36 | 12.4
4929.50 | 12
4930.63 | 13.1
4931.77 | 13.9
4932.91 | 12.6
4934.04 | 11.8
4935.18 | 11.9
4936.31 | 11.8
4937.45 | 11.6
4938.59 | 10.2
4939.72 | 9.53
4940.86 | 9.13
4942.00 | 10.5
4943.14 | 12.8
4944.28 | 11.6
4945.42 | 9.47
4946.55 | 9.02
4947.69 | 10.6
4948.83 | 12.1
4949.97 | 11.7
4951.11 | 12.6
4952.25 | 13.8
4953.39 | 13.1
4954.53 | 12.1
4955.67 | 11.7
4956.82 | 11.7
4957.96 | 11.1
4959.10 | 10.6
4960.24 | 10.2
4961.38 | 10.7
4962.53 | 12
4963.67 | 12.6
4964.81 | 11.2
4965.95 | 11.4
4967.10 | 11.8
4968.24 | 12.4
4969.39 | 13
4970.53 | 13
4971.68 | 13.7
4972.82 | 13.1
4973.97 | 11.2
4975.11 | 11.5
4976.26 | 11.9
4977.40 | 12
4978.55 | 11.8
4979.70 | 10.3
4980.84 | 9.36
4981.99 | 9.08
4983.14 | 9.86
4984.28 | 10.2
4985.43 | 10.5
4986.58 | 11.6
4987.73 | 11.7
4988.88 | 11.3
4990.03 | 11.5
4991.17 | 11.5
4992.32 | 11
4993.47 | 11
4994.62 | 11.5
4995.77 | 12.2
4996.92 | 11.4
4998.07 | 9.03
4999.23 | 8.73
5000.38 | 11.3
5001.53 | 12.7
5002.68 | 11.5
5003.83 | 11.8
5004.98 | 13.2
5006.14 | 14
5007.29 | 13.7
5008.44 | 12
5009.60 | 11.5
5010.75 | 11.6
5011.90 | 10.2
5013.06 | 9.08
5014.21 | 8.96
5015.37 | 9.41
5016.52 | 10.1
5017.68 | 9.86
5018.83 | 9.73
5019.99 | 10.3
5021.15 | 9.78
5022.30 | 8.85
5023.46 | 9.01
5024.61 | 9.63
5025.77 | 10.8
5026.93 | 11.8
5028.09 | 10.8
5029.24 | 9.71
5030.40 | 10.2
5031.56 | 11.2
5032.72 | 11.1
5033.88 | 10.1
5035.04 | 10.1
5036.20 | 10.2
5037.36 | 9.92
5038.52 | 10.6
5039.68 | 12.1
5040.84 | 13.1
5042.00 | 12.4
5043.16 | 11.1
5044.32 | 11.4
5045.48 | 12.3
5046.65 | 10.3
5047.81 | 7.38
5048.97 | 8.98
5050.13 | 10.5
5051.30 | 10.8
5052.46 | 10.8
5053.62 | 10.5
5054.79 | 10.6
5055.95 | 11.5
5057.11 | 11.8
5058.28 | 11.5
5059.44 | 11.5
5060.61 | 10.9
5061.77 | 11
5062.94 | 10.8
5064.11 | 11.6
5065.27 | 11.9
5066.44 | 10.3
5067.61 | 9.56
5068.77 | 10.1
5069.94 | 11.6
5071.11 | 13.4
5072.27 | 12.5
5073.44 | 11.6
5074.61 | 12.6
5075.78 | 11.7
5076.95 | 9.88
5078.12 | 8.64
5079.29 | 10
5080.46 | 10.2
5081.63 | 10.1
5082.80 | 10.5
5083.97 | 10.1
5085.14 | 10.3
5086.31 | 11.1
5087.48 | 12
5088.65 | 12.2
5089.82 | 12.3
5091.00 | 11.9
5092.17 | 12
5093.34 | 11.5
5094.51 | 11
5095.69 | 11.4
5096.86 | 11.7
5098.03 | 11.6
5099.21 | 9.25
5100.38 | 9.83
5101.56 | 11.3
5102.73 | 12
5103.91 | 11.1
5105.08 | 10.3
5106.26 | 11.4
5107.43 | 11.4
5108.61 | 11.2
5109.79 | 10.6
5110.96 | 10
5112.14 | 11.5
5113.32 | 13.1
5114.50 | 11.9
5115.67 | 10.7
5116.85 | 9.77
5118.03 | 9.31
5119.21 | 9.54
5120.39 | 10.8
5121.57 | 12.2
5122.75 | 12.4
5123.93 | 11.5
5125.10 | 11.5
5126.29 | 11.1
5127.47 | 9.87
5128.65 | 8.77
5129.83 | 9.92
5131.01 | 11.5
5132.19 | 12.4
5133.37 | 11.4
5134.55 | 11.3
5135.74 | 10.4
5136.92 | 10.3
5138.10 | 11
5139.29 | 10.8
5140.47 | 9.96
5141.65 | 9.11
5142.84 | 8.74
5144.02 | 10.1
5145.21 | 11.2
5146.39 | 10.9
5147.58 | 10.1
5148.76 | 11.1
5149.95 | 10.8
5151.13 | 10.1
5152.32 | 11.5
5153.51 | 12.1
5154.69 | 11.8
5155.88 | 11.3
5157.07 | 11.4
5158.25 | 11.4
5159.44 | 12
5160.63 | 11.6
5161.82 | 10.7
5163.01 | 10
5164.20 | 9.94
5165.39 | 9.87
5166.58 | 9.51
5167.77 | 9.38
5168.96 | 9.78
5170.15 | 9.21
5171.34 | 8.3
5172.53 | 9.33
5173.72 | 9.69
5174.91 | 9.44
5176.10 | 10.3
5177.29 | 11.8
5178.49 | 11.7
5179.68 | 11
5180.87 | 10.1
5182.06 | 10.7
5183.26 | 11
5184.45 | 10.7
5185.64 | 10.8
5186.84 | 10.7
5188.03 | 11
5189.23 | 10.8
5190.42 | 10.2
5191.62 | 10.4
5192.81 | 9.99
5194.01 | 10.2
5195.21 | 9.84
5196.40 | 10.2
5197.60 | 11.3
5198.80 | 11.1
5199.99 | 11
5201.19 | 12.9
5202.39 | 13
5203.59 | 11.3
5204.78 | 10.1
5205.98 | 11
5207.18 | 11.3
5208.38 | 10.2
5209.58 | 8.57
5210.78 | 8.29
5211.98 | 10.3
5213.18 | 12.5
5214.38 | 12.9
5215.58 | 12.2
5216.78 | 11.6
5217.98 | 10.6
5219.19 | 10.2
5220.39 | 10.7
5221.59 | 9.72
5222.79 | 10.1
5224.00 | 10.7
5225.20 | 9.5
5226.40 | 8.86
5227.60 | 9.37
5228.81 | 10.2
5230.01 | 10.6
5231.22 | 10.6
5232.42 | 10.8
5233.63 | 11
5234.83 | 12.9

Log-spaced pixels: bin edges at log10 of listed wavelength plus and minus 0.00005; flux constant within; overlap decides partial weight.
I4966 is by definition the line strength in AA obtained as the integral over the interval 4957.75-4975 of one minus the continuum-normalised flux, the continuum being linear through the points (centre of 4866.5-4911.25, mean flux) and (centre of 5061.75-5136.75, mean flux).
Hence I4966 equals -1.1 AA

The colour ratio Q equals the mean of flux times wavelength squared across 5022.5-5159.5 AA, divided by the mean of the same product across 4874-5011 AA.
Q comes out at 1.01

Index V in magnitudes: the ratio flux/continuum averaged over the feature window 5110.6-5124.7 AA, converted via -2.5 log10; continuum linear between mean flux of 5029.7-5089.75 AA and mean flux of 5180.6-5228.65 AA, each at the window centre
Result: -0.03 mag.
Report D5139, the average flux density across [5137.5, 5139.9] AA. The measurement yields 10.9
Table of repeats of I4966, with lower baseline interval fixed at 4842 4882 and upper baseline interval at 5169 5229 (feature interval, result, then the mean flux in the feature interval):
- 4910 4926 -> 1.0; 10.6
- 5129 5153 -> 0.2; 10.6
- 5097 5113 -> -0.2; 10.9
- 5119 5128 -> -0.4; 11.2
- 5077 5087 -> 0.7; 10.1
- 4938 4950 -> 0.8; 10.6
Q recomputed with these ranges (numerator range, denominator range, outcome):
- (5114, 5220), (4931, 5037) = 1.03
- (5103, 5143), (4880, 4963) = 1.03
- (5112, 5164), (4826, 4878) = 1.07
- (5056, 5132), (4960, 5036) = 1.04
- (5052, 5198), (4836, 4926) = 1.05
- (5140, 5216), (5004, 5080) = 1.03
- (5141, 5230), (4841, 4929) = 1.05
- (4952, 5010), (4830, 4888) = 1.05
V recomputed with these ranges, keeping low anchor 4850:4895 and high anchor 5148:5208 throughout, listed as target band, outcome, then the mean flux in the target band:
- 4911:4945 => 0.02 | 11.2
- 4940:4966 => 0.00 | 11.4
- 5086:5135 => -0.02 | 11.1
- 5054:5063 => -0.01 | 11.2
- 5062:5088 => 0.01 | 10.9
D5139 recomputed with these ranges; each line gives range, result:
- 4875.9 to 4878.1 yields 10.6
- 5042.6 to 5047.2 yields 11.3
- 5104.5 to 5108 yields 11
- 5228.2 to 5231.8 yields 10.4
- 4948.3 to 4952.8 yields 12.5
